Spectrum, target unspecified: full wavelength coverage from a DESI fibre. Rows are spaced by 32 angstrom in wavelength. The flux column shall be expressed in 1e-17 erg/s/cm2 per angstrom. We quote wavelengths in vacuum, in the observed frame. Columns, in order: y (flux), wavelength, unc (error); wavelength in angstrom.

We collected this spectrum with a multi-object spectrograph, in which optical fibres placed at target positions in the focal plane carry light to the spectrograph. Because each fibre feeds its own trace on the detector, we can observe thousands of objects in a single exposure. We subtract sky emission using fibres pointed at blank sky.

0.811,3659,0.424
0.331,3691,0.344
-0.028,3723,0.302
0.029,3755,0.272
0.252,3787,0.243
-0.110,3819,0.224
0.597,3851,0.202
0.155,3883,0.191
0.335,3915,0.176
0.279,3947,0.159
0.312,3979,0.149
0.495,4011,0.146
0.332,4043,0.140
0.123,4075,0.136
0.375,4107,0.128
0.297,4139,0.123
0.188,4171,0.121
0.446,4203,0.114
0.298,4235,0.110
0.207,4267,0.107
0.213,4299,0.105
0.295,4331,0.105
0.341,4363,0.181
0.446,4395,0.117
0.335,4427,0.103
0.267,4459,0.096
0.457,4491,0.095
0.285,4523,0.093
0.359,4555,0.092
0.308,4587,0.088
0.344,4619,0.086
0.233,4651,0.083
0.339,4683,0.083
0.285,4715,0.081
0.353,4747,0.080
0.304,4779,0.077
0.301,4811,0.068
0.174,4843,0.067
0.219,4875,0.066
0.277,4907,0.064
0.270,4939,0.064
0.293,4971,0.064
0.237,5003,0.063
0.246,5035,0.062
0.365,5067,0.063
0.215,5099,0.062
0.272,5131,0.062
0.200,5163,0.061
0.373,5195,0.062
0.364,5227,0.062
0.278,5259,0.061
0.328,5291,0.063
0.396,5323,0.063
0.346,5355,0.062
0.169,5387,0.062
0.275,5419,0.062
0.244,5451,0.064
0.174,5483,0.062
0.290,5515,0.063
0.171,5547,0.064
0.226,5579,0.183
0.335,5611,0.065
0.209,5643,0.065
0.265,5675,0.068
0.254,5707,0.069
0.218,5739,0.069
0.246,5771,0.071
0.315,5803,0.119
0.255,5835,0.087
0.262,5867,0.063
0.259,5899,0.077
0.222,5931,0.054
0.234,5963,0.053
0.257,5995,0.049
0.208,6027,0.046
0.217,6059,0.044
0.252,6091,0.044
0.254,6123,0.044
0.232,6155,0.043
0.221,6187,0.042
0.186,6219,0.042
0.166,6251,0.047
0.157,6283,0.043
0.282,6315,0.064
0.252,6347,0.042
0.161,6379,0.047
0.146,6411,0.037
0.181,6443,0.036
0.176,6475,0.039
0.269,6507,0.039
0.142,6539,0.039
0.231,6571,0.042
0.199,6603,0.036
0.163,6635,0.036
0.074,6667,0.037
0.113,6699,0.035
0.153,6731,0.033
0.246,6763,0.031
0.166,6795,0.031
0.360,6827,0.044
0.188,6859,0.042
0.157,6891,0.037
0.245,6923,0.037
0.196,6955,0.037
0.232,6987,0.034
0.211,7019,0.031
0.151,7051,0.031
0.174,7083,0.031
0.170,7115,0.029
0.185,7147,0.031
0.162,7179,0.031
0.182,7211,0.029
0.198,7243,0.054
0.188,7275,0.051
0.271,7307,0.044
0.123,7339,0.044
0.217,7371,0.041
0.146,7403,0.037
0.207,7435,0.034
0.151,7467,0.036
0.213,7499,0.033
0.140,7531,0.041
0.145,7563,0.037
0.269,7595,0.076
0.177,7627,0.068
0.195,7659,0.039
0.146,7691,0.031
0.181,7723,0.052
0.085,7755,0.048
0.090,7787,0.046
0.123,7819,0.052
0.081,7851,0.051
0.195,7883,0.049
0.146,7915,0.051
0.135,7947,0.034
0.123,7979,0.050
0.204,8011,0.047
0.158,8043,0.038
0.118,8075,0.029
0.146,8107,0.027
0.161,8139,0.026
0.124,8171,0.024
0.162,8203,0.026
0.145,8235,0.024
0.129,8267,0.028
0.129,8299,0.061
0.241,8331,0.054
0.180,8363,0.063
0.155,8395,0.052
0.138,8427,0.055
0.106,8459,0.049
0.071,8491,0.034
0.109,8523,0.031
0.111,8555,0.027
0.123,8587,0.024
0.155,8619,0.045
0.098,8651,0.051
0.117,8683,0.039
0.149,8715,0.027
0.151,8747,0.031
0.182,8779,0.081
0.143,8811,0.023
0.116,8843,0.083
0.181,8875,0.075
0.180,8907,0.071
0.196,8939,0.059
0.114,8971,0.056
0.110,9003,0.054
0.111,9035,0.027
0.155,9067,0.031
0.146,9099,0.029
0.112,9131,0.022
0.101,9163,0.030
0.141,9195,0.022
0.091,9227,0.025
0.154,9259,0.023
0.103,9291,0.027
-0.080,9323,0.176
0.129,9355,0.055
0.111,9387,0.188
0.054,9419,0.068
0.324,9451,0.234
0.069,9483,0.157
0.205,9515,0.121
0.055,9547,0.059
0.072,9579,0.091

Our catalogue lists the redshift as 0.041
